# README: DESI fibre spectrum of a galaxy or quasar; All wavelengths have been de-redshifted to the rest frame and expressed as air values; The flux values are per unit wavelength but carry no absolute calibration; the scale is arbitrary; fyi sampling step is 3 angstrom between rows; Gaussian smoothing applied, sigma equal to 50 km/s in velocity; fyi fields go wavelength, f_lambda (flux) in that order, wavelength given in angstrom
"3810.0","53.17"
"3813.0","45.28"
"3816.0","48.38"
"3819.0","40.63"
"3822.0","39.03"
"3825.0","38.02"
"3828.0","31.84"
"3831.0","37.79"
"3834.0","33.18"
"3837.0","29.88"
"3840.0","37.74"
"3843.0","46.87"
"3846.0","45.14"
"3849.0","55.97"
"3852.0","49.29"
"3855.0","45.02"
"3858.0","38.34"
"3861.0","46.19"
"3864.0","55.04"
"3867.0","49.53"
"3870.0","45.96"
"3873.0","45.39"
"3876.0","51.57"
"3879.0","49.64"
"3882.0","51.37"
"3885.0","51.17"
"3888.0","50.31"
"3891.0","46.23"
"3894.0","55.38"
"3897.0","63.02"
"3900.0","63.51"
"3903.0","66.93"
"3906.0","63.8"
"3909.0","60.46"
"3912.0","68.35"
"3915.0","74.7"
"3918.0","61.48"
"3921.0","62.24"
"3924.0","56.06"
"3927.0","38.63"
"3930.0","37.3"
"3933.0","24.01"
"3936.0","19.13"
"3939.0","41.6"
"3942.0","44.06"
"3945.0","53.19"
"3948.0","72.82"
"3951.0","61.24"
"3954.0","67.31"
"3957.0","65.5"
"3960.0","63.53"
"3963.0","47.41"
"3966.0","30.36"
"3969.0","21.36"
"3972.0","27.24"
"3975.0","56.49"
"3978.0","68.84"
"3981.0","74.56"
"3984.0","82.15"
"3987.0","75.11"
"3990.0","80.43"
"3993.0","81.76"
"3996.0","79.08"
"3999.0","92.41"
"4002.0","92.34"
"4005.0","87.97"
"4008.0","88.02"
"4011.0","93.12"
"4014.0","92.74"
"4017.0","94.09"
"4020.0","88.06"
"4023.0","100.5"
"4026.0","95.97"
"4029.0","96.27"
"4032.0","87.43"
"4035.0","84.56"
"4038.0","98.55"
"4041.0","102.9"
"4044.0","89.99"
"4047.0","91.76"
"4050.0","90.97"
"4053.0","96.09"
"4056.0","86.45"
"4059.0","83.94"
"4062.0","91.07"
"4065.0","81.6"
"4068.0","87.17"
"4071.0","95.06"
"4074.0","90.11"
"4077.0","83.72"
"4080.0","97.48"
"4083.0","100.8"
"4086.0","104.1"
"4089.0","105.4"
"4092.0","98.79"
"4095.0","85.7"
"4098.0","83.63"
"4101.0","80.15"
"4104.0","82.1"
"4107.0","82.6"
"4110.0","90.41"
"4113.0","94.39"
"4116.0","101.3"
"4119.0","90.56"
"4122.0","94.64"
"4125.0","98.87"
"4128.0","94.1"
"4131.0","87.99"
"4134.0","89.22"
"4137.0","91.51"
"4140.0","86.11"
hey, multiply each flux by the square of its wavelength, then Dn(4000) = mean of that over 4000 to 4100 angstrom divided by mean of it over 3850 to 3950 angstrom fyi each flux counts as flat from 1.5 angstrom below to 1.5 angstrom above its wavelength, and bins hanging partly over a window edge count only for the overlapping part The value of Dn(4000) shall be 1.9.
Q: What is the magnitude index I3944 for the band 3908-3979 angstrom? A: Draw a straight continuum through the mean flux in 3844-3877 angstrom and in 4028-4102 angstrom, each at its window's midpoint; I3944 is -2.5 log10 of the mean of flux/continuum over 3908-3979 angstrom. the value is 0.27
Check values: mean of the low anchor 47.9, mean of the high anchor 91.8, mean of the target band 50.8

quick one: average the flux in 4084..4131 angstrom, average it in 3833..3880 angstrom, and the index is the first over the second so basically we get 2.0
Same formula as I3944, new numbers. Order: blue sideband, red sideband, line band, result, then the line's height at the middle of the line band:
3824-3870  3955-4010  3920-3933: 0.26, 57.4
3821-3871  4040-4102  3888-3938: 0.06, 57.3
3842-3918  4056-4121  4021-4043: -0.17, 80.8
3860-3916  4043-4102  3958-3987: 0.32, 72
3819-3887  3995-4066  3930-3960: 0.35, 68.6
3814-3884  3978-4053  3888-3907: -0.03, 57.1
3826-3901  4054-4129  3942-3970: 0.20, 64.9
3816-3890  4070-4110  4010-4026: -0.21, 77.2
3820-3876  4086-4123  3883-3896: -0.01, 50.8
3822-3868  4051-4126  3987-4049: -0.17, 77.2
